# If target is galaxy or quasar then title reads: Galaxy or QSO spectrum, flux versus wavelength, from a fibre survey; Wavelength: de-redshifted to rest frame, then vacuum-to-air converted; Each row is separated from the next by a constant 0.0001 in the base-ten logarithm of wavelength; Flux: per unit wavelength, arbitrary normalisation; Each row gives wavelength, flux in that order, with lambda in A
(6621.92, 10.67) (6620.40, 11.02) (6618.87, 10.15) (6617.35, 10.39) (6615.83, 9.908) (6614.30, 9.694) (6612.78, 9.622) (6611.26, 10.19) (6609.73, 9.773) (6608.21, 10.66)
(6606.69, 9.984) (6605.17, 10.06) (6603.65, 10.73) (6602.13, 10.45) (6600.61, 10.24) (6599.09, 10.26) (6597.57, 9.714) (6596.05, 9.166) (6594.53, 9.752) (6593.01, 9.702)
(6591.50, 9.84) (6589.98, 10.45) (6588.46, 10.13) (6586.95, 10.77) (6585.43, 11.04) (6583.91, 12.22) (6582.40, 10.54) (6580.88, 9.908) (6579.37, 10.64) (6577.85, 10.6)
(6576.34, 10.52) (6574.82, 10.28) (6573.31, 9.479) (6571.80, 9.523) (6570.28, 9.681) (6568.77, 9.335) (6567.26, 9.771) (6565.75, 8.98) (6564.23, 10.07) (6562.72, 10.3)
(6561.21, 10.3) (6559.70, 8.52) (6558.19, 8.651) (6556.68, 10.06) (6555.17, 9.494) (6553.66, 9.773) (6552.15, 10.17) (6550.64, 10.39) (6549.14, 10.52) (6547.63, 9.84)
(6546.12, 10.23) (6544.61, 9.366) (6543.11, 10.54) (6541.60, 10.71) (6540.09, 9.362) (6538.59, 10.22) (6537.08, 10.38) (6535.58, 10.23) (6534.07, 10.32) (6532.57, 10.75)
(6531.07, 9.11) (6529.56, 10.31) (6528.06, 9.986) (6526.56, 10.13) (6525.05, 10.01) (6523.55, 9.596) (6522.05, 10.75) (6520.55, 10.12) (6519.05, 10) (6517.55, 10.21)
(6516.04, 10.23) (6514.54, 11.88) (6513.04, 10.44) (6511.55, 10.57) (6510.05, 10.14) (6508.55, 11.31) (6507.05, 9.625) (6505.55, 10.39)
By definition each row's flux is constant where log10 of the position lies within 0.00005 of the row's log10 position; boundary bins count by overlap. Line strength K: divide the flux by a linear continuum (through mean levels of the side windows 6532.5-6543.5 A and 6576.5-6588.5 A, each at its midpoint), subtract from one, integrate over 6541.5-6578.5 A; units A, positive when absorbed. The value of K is 2.3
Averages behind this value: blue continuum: 10.3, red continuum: 10.8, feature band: 9.87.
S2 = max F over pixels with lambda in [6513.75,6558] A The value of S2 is 11.88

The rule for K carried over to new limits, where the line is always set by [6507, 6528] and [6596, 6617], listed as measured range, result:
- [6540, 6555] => 0.2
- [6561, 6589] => -0.1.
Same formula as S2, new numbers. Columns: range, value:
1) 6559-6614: 12.22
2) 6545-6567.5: 10.52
